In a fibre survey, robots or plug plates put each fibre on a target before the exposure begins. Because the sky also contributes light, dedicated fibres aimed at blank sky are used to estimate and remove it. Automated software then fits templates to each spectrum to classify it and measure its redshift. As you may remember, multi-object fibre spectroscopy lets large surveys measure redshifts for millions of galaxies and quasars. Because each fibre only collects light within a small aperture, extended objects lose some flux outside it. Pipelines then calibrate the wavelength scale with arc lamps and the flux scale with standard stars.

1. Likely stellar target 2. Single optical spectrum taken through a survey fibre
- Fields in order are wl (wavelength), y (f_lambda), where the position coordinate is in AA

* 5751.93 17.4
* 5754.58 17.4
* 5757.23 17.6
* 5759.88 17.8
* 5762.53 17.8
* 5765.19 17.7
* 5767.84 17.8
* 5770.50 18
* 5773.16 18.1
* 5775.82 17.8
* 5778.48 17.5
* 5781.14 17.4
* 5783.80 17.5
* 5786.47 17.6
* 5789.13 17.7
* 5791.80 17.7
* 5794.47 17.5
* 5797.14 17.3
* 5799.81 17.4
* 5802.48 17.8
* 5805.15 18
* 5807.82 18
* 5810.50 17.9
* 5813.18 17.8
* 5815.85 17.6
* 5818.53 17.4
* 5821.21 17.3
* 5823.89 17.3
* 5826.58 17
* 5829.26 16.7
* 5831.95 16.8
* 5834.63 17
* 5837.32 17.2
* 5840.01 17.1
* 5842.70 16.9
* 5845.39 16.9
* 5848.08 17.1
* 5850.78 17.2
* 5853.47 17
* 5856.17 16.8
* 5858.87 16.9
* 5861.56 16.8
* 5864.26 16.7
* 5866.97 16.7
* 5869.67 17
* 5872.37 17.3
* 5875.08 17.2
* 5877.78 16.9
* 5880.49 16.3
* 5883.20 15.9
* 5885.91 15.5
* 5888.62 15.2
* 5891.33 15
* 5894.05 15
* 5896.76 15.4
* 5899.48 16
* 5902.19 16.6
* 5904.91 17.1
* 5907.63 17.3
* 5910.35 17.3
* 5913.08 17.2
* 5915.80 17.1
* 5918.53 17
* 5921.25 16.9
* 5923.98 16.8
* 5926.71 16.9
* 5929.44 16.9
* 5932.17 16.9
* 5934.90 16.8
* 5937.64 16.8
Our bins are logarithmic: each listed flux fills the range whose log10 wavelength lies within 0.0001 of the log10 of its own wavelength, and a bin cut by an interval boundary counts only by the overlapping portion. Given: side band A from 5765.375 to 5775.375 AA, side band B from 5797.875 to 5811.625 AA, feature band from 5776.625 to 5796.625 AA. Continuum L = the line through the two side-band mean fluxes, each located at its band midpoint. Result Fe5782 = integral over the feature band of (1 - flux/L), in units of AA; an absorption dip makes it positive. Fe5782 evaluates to 0.3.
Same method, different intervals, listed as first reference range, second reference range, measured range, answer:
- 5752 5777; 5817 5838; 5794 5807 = -0.2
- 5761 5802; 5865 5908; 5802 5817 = -0.5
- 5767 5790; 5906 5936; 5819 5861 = 0.9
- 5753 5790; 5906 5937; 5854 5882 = 0.6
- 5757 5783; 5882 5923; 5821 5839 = 0.1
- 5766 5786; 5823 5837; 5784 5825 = -0.7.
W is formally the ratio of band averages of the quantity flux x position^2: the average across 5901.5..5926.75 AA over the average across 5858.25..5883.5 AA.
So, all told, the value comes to 1.0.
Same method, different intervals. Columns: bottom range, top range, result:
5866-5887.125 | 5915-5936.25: 1.04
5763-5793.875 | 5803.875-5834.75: 1.00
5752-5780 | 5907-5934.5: 1.01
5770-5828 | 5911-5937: 1.00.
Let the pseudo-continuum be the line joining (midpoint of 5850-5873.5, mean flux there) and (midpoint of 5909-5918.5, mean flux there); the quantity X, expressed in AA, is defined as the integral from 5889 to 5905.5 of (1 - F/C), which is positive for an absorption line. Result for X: 1.3 AA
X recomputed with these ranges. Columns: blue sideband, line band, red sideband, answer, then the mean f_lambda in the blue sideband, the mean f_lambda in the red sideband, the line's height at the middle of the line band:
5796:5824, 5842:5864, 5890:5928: 0.3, 17.6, 16.5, 17.2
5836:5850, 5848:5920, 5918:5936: 1.7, 17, 16.9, 17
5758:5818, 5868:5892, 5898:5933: 1.2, 17.7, 16.9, 17.1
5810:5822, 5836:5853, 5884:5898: -0.4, 17.6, 15.2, 16.7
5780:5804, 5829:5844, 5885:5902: -0.3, 17.5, 15.4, 16.6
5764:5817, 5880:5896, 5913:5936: 1.6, 17.7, 16.9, 17.1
